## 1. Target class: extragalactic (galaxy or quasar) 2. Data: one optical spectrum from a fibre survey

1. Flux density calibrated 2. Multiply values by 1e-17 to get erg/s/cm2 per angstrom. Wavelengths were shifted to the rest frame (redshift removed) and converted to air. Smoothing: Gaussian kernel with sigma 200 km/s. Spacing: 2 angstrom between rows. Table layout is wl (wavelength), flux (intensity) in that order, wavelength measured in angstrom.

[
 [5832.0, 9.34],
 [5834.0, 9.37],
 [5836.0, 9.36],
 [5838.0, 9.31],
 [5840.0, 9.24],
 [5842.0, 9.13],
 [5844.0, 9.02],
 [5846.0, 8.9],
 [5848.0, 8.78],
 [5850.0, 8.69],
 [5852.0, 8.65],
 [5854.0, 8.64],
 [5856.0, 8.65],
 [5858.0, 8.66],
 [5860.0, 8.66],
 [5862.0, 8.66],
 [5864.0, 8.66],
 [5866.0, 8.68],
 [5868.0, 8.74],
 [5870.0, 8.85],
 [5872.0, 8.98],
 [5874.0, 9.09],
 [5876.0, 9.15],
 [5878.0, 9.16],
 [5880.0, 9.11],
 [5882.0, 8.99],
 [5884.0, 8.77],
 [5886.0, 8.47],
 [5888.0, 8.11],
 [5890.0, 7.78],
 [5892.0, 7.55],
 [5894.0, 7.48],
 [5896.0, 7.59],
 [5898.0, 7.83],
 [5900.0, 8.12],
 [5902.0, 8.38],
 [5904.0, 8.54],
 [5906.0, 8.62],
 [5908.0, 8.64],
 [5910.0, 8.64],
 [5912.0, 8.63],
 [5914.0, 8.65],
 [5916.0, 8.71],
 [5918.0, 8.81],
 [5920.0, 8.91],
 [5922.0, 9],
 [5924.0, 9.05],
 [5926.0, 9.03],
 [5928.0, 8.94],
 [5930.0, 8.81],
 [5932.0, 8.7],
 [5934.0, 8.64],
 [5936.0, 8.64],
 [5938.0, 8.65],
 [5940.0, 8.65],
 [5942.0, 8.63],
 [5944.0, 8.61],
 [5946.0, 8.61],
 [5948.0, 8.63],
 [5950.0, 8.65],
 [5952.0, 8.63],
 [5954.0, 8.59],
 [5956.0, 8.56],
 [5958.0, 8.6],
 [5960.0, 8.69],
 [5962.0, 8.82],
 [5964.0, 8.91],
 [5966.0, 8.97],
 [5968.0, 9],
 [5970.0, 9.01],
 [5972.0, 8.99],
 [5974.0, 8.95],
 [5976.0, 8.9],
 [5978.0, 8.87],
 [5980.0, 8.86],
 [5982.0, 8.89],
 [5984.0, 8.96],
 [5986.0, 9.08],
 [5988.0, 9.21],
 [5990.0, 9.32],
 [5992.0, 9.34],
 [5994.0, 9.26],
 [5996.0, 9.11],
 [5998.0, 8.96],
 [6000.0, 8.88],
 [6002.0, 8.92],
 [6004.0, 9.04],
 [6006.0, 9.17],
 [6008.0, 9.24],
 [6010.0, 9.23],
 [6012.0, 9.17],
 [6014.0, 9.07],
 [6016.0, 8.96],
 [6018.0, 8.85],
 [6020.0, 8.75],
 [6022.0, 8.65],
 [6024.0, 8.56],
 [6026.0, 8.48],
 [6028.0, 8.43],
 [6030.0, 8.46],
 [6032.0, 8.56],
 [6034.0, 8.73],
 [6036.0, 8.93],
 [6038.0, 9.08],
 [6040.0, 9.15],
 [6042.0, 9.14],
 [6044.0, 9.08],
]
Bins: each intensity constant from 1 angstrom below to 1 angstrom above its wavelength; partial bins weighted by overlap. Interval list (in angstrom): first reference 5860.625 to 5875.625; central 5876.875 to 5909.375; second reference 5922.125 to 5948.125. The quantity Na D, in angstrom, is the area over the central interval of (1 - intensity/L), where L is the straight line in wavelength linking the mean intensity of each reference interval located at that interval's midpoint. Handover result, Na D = 1.7 angstrom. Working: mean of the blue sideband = 8.82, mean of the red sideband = 8.75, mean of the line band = 8.33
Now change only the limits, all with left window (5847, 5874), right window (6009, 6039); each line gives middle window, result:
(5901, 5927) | 0.0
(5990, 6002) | -0.4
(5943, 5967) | 0.2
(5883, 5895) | 1.0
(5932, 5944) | 0.2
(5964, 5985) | -0.4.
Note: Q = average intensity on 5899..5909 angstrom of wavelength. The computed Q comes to 8.46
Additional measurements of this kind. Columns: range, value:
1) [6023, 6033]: 8.5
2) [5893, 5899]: 7.63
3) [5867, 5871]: 8.79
